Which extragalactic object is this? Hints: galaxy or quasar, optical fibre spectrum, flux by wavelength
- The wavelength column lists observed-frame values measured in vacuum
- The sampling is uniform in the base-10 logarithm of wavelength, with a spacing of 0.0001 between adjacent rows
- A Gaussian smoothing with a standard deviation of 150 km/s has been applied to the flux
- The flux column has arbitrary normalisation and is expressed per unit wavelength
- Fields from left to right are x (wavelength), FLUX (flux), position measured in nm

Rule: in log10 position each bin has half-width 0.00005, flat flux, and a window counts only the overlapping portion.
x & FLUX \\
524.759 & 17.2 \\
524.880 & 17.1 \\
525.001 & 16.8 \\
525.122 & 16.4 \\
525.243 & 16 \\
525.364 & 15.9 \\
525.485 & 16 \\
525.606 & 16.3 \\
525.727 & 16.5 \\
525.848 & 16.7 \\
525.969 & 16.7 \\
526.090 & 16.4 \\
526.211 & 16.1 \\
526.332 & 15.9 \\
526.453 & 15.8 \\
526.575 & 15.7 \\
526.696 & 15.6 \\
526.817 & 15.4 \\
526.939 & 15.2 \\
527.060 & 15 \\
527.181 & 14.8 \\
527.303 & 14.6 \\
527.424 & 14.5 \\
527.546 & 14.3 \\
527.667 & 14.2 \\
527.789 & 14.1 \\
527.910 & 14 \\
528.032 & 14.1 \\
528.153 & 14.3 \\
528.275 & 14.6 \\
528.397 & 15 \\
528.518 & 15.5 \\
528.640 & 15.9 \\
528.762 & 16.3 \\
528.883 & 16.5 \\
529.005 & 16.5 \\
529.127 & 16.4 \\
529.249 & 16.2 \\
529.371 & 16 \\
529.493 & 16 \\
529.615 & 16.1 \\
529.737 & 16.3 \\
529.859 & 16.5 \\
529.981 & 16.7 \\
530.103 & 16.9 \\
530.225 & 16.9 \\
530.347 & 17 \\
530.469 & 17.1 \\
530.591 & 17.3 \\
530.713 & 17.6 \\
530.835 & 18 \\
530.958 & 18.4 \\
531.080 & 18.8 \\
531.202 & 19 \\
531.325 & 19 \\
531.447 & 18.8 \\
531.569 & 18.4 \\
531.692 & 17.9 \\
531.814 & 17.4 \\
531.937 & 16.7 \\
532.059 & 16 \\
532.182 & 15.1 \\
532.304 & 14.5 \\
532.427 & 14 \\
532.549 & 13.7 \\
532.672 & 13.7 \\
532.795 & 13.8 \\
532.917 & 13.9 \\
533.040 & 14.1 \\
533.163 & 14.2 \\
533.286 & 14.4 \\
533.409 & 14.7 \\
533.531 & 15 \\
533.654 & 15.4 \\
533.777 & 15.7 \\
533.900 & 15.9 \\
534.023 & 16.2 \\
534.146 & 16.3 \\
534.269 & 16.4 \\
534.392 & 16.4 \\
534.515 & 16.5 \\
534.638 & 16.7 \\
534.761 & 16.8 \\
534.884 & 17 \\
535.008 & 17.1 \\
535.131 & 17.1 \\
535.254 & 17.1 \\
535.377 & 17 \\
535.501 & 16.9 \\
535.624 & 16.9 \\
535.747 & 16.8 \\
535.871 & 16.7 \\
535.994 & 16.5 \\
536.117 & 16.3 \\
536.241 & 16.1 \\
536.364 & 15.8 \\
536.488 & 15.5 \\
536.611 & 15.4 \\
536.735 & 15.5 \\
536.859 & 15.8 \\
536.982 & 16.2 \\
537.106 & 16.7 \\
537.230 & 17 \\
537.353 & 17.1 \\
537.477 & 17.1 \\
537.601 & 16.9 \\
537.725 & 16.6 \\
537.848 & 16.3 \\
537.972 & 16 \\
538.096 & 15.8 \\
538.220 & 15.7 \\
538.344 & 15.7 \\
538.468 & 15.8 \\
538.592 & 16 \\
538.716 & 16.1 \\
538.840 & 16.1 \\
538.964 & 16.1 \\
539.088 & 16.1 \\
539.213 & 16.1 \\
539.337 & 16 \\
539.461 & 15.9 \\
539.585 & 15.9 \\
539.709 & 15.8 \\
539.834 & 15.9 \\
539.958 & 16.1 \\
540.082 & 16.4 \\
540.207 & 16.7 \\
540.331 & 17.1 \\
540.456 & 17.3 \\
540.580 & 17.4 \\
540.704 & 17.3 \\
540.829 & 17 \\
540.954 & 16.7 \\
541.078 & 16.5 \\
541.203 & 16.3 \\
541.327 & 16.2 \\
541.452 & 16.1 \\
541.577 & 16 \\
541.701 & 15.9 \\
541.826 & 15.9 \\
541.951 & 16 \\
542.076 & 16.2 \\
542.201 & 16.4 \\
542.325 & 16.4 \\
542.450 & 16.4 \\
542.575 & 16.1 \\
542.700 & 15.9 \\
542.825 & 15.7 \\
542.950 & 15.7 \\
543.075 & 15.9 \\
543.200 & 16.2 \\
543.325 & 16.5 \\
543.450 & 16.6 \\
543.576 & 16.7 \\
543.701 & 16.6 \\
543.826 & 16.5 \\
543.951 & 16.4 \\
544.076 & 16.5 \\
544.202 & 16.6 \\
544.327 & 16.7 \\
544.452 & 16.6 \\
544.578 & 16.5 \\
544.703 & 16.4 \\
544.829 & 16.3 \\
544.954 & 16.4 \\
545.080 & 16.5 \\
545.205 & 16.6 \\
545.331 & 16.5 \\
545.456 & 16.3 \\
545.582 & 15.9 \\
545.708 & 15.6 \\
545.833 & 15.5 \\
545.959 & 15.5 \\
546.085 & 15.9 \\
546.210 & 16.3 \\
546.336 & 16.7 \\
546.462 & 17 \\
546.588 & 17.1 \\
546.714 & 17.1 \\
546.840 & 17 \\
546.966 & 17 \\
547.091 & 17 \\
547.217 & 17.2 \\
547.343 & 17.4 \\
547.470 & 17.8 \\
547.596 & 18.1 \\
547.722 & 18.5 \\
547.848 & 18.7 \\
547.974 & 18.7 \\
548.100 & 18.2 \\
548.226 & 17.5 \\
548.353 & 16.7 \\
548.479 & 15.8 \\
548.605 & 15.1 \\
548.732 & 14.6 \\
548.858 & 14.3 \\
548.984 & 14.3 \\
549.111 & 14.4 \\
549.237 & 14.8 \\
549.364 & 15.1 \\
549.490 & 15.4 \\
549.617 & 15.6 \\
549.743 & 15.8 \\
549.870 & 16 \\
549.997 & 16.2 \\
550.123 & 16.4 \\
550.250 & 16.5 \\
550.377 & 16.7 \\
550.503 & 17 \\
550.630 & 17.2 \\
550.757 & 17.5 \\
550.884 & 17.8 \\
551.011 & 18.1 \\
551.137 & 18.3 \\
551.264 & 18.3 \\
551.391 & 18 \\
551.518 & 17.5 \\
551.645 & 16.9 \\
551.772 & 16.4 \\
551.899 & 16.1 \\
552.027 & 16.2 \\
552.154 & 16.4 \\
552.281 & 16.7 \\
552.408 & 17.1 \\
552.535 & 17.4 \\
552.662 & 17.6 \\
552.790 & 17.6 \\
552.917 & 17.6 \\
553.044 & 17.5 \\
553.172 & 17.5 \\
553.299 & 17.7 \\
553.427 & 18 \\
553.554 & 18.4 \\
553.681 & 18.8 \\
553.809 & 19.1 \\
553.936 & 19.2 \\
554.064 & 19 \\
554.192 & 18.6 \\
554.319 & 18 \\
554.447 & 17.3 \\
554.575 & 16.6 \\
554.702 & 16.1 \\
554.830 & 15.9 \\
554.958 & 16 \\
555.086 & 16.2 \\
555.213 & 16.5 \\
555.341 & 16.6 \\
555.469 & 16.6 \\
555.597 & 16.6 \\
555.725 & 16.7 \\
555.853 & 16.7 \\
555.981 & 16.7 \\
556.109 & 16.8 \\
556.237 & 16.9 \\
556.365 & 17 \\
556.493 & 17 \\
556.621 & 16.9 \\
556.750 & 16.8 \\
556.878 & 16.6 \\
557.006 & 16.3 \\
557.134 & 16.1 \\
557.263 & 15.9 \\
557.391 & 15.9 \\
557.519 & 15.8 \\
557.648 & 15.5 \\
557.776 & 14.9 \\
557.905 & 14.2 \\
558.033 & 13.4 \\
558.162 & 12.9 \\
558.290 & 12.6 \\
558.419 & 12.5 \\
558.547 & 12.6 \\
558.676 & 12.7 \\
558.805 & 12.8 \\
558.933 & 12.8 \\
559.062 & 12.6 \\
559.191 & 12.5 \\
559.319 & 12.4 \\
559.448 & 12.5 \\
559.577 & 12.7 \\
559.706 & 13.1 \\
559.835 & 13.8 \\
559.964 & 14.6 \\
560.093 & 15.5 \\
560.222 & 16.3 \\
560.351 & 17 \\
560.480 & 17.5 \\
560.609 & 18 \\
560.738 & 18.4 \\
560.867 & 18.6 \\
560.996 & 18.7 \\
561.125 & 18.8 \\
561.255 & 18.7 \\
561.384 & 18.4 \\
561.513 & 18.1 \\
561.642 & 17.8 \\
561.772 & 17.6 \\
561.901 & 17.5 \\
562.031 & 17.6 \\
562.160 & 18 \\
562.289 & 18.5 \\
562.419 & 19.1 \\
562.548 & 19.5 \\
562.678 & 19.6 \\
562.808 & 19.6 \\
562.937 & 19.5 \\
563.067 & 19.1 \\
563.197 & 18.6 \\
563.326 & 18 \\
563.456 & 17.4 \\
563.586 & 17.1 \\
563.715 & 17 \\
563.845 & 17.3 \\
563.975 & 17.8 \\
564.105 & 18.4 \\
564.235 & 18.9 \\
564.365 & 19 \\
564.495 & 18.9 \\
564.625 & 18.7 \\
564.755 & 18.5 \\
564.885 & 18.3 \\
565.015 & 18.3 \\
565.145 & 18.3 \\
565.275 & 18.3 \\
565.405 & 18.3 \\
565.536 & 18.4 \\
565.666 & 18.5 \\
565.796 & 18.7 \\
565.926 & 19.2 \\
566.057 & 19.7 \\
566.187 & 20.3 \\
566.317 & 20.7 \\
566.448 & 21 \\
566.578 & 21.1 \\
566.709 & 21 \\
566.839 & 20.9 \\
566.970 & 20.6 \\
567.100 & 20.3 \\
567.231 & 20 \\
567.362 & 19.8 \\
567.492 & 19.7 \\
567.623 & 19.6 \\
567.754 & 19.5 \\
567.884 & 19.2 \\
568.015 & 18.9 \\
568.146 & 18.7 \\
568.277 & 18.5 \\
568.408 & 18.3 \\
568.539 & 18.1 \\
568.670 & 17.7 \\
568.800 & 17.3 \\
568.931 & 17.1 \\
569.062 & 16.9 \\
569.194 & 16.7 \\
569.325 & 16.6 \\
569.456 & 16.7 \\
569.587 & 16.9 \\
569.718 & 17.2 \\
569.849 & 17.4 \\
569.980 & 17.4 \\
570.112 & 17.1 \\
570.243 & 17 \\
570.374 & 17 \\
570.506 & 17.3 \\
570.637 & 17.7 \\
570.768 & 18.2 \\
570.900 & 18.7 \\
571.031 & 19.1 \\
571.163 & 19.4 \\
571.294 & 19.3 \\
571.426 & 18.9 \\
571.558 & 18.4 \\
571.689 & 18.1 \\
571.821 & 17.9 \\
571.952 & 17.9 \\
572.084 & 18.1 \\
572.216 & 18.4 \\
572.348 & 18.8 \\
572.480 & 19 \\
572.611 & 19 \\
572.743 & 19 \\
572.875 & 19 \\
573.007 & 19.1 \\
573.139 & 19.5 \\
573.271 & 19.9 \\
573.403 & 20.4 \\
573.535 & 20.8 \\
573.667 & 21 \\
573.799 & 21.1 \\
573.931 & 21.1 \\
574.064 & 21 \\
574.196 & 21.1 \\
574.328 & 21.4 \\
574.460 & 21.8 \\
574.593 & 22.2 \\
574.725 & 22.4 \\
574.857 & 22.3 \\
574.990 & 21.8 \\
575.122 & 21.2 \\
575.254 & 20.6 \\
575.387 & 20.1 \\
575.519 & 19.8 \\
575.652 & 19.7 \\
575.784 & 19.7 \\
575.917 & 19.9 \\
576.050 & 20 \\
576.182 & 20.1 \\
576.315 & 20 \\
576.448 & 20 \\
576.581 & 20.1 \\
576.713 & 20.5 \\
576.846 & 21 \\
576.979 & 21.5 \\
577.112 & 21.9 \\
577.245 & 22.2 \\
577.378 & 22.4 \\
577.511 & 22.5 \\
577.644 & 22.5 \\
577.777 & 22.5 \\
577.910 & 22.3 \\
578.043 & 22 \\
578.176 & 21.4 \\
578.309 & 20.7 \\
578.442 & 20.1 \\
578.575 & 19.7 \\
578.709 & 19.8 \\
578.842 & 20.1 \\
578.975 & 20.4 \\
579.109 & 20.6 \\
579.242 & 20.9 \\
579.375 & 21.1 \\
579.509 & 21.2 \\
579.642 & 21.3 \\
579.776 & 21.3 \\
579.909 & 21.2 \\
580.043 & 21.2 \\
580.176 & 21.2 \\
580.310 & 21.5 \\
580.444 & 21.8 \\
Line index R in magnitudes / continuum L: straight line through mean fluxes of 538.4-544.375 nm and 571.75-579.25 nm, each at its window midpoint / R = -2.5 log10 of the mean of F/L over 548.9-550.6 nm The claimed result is 0.107 mag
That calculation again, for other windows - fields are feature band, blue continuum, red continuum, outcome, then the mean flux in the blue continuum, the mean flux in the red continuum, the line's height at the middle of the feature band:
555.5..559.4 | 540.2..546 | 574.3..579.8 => 0.219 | 16.4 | 21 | 18.3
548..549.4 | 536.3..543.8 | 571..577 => 0.106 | 16.3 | 20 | 17.2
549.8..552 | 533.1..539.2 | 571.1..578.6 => 0.044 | 16.2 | 20.4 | 17.8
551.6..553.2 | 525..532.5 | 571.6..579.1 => 0.084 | 16.2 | 20.5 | 18.4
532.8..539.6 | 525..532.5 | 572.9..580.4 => 0.055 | 16.2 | 20.9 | 16.9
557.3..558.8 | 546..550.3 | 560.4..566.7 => 0.272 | 16.5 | 18.6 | 17.9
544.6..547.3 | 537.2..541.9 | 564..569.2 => 0.032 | 16.3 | 19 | 17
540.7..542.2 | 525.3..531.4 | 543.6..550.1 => 0.002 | 16.1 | 16.4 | 16.3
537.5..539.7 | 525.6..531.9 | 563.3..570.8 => 0.049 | 16.3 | 18.5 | 16.8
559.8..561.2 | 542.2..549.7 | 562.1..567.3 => 0.082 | 16.4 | 19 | 18.4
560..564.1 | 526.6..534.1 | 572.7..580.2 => 0.072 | 15.8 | 20.9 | 19.3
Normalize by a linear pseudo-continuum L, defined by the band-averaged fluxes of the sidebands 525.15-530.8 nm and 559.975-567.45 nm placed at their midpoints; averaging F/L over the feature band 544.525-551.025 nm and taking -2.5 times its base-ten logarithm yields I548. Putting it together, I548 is 0.06 mag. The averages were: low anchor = 15.8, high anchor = 18.7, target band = 16.5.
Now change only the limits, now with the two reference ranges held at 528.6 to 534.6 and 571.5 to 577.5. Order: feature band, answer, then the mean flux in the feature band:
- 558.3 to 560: 0.415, 12.9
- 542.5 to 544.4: 0.068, 16.3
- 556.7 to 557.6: 0.154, 16.2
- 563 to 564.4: 0.072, 18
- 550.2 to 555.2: 0.051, 17.4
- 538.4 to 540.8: 0.044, 16.3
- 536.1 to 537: 0.063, 15.8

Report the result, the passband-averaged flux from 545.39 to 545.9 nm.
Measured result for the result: 15.8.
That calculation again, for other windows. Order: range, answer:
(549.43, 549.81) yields 15.6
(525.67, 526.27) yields 16.5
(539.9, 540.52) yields 16.7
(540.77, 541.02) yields 16.8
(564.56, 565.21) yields 18.4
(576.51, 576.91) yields 20.5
